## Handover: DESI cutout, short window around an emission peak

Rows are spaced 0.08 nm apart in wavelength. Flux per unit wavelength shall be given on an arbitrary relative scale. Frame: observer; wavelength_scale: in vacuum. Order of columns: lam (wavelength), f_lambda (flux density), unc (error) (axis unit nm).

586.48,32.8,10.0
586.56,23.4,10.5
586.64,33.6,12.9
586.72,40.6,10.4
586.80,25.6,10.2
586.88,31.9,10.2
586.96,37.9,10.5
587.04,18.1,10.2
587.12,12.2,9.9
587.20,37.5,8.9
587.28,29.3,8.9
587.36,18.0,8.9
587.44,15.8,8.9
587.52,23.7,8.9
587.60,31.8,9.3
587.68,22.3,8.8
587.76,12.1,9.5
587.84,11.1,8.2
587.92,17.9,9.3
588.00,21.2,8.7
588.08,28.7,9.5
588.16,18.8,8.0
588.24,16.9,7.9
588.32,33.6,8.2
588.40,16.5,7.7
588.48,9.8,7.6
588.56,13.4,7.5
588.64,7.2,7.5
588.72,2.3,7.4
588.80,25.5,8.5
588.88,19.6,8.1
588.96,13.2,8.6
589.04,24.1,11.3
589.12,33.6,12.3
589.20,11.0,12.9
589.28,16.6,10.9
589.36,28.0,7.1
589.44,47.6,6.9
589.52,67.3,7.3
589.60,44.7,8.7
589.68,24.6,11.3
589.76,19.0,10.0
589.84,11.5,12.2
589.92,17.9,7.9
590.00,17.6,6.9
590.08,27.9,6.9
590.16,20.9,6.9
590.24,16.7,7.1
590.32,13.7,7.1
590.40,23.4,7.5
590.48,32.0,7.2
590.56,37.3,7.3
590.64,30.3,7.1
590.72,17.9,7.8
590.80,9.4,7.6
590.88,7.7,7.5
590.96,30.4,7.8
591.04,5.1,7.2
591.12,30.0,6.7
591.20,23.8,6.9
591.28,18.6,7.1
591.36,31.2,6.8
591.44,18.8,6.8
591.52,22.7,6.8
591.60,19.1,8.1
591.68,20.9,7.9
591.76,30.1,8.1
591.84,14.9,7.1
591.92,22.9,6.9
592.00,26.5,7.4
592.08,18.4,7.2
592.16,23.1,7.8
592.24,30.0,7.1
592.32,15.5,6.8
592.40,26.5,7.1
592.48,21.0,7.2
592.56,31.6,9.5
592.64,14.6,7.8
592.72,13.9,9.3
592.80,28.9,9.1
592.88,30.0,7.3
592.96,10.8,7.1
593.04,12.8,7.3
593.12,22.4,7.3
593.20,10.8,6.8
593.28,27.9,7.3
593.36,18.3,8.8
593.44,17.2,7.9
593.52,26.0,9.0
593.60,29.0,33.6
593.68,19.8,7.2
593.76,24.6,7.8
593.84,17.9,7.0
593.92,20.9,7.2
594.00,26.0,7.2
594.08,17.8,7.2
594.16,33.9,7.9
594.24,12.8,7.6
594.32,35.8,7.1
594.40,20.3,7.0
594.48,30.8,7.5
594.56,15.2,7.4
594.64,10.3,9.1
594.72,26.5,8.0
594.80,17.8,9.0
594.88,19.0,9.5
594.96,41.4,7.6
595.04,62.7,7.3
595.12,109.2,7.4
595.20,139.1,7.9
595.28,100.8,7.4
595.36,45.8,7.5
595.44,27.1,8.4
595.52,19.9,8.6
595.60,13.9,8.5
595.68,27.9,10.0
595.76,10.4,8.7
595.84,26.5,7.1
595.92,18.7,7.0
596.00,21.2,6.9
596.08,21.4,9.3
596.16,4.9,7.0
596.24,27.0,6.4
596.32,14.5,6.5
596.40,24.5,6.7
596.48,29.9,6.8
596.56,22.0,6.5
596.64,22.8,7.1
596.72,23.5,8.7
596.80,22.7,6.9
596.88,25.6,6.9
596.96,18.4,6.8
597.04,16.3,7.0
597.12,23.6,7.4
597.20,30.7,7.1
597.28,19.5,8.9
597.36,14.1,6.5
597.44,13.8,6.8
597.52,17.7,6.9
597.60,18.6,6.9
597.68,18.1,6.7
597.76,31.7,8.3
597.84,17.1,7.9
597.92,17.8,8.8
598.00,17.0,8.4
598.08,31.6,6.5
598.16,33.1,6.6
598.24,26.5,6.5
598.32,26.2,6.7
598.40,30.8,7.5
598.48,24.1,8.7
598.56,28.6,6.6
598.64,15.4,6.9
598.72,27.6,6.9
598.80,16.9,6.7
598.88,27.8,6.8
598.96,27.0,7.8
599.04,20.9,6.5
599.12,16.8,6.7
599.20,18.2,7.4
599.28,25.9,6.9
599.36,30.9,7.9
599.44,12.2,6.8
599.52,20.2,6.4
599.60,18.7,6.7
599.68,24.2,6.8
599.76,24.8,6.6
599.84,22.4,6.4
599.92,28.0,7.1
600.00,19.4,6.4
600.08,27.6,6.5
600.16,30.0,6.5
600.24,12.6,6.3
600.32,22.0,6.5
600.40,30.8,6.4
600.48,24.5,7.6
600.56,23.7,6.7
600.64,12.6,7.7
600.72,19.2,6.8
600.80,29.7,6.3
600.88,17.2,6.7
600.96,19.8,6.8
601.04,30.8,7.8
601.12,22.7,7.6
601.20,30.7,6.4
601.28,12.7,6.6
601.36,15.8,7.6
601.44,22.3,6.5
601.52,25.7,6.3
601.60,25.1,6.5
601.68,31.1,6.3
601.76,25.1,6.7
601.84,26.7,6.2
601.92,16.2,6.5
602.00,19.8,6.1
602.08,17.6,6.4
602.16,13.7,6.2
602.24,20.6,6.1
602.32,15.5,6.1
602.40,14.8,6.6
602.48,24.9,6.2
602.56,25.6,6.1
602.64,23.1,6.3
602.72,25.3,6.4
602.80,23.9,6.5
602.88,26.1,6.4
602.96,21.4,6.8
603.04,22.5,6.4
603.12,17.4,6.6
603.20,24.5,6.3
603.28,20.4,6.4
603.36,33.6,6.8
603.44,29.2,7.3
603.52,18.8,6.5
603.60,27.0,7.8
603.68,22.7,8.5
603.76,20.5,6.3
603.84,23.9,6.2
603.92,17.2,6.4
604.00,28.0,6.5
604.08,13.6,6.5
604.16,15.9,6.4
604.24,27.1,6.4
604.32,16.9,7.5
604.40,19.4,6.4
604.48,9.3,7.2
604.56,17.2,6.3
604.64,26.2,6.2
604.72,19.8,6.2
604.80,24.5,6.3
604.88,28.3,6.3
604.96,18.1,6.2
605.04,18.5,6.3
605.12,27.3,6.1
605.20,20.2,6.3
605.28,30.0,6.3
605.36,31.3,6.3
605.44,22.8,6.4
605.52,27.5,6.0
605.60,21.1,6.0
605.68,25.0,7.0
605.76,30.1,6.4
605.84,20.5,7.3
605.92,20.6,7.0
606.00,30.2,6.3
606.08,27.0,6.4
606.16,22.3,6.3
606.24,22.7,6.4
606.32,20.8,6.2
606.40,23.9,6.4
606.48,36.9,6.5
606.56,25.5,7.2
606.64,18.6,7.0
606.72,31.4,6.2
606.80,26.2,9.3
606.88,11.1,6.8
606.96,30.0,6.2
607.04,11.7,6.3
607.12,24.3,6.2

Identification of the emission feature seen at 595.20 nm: [O III] 5007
